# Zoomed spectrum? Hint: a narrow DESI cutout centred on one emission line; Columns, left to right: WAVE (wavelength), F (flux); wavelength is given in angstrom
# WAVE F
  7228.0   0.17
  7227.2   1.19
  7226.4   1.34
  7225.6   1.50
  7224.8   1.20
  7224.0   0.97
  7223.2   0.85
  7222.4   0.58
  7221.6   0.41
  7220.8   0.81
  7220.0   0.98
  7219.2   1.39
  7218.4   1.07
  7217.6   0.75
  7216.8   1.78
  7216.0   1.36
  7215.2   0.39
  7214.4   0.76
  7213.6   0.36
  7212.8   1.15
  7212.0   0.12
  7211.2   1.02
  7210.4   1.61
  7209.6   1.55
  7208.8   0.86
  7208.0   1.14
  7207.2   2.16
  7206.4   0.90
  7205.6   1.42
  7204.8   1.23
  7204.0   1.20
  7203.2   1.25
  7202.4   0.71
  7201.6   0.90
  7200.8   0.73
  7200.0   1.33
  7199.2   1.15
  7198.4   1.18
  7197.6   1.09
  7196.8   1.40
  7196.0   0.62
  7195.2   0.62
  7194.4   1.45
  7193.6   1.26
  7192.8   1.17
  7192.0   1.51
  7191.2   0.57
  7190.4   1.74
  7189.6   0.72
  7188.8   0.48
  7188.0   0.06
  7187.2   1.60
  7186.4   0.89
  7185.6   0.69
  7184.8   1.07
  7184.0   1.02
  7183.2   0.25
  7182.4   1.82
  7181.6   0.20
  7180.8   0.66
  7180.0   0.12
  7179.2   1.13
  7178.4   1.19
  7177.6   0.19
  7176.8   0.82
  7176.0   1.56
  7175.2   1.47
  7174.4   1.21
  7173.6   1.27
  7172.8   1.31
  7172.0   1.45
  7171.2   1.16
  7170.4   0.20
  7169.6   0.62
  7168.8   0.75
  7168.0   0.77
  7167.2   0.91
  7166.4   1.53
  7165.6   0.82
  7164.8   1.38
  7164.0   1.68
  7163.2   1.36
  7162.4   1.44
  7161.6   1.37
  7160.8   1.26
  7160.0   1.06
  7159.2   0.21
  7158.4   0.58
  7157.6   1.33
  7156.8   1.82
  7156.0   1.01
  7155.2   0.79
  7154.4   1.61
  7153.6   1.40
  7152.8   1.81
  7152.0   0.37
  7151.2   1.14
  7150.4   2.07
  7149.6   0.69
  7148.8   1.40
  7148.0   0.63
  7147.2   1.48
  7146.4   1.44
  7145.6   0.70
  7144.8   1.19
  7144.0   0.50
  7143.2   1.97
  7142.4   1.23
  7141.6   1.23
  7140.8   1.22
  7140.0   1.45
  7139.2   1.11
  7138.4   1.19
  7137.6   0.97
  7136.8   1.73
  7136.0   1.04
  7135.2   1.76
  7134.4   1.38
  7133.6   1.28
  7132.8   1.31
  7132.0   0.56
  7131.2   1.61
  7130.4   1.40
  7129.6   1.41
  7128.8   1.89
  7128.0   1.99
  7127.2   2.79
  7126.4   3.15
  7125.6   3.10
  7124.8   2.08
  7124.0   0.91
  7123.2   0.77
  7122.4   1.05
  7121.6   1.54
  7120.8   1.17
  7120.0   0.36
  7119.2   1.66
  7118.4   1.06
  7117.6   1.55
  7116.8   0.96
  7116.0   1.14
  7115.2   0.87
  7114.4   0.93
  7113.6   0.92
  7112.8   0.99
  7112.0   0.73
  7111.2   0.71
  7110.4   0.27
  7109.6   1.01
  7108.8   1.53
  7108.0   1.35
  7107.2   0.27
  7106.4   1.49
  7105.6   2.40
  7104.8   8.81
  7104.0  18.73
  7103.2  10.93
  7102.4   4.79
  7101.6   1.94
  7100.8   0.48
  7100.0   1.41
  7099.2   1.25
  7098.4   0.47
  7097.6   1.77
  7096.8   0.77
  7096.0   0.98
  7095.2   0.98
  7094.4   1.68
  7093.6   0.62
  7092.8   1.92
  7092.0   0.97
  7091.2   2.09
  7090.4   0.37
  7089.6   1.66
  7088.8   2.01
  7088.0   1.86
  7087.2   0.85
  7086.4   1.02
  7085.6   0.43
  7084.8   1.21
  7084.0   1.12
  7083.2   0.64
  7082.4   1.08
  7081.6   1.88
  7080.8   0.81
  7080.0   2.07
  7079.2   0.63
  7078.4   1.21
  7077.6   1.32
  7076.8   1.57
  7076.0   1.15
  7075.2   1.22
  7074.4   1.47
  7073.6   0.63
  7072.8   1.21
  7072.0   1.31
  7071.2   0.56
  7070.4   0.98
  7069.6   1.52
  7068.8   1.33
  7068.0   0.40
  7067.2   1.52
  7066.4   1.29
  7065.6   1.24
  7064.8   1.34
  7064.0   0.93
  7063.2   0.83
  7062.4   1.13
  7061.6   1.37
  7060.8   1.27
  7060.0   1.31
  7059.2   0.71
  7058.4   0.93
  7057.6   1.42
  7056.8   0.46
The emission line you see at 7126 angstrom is [N II]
